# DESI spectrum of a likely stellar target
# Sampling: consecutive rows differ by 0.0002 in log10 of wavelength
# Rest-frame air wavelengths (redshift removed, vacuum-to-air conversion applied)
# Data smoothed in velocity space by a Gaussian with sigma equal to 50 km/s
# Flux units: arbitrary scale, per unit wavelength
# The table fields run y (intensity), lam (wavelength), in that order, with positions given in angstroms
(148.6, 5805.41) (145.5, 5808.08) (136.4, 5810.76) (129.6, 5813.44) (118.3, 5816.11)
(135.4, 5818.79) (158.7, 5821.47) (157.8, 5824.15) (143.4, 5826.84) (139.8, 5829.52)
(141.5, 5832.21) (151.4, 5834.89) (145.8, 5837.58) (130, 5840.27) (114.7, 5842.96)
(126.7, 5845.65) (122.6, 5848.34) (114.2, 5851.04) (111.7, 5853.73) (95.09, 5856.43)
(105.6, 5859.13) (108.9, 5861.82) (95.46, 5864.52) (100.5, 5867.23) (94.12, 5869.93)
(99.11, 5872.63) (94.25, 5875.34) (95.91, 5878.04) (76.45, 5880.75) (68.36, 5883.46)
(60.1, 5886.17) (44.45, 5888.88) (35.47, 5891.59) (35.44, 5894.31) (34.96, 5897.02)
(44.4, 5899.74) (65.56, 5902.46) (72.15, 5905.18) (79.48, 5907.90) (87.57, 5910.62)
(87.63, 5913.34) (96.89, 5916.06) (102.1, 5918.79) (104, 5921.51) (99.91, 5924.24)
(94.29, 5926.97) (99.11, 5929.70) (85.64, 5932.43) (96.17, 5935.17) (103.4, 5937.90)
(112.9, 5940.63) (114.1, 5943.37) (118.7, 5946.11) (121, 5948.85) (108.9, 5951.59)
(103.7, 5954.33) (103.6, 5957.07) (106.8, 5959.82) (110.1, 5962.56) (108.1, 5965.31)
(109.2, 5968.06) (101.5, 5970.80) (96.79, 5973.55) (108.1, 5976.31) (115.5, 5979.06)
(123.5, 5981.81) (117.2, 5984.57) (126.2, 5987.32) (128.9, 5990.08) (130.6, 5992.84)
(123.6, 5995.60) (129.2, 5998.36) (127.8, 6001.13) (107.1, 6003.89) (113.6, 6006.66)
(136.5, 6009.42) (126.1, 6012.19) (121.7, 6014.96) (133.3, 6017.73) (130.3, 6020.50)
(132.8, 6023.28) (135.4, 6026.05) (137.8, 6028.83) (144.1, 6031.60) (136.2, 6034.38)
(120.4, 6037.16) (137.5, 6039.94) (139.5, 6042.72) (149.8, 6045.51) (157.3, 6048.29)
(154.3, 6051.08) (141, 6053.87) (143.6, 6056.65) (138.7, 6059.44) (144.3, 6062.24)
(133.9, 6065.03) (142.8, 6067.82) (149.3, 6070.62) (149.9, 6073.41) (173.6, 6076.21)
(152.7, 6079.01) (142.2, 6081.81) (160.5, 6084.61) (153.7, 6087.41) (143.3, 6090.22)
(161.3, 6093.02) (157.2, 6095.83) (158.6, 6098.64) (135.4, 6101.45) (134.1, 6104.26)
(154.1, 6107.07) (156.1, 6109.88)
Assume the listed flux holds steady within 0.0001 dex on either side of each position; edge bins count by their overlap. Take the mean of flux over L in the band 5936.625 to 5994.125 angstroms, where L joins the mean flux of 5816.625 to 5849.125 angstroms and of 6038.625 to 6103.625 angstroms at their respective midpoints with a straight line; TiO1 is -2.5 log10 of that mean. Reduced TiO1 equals 0.27 mag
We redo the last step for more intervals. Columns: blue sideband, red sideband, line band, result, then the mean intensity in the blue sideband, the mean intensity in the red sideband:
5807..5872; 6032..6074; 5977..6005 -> 0.12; 126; 142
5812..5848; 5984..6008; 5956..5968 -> 0.17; 138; 123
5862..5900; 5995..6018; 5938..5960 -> -0.11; 71.8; 124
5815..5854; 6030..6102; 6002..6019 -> 0.17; 135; 147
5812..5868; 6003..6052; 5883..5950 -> 0.49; 126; 134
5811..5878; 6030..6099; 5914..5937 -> 0.33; 122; 147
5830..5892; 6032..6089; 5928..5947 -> 0.15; 103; 146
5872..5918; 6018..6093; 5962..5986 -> -0.04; 69.2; 144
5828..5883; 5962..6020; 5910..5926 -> 0.19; 113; 119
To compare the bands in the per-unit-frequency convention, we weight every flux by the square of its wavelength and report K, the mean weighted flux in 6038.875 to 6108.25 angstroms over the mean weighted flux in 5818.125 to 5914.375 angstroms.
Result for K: 1.6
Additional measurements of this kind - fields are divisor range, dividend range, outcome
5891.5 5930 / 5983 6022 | 1.68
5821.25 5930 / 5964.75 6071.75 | 1.40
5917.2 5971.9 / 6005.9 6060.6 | 1.34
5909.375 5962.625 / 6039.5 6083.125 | 1.49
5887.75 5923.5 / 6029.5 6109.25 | 2.24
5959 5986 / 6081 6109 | 1.43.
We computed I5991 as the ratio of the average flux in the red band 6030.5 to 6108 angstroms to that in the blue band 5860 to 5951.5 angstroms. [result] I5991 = 1.70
